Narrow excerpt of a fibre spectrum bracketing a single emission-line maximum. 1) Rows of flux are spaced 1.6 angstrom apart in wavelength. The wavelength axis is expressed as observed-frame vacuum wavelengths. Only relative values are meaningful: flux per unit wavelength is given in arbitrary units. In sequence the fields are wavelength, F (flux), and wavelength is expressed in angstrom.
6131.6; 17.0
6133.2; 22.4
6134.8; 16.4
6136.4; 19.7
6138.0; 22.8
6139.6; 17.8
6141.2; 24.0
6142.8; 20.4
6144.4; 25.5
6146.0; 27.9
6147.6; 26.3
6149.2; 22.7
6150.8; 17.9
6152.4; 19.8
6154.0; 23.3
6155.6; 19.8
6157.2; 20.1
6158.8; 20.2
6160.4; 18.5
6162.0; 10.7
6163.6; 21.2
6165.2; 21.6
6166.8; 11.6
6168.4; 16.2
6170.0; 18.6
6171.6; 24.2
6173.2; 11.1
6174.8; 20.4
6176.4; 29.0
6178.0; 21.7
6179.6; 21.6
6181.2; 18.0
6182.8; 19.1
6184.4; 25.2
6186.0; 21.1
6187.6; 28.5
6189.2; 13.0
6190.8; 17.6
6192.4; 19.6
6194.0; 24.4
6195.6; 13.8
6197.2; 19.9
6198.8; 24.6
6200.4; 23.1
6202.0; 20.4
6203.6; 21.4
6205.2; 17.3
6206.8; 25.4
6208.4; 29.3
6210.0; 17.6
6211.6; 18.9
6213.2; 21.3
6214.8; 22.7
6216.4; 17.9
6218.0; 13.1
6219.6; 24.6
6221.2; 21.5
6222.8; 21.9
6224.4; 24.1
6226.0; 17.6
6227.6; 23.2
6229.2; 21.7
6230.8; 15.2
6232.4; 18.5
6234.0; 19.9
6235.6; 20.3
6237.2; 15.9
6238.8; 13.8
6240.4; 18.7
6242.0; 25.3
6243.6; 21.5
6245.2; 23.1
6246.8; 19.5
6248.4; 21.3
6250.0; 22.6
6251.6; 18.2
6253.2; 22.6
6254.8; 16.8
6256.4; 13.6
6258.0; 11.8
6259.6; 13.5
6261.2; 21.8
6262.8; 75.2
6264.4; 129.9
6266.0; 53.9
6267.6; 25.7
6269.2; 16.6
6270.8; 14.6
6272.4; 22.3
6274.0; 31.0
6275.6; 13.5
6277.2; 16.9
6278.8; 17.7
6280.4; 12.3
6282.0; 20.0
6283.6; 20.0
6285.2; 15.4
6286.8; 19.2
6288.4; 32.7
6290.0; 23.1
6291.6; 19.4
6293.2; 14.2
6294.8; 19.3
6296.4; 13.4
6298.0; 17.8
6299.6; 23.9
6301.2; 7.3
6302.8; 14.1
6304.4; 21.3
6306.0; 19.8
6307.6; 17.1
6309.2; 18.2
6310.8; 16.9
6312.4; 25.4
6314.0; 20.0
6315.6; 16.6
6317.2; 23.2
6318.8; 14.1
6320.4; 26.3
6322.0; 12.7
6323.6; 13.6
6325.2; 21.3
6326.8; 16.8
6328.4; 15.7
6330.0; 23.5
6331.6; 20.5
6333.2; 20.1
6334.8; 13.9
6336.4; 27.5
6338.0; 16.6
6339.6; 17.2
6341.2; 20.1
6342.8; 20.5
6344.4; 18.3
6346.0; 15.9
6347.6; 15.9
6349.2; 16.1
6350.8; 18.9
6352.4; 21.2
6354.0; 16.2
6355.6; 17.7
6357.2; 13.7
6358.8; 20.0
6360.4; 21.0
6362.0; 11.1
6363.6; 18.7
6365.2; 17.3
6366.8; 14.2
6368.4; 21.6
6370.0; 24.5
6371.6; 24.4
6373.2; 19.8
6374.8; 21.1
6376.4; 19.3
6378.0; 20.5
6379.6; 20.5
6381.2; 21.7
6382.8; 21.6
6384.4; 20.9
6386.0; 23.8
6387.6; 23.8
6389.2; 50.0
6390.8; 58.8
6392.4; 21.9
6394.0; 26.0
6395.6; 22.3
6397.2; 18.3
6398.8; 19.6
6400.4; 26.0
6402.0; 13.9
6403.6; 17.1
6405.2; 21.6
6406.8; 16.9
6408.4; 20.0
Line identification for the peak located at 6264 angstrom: Hbeta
